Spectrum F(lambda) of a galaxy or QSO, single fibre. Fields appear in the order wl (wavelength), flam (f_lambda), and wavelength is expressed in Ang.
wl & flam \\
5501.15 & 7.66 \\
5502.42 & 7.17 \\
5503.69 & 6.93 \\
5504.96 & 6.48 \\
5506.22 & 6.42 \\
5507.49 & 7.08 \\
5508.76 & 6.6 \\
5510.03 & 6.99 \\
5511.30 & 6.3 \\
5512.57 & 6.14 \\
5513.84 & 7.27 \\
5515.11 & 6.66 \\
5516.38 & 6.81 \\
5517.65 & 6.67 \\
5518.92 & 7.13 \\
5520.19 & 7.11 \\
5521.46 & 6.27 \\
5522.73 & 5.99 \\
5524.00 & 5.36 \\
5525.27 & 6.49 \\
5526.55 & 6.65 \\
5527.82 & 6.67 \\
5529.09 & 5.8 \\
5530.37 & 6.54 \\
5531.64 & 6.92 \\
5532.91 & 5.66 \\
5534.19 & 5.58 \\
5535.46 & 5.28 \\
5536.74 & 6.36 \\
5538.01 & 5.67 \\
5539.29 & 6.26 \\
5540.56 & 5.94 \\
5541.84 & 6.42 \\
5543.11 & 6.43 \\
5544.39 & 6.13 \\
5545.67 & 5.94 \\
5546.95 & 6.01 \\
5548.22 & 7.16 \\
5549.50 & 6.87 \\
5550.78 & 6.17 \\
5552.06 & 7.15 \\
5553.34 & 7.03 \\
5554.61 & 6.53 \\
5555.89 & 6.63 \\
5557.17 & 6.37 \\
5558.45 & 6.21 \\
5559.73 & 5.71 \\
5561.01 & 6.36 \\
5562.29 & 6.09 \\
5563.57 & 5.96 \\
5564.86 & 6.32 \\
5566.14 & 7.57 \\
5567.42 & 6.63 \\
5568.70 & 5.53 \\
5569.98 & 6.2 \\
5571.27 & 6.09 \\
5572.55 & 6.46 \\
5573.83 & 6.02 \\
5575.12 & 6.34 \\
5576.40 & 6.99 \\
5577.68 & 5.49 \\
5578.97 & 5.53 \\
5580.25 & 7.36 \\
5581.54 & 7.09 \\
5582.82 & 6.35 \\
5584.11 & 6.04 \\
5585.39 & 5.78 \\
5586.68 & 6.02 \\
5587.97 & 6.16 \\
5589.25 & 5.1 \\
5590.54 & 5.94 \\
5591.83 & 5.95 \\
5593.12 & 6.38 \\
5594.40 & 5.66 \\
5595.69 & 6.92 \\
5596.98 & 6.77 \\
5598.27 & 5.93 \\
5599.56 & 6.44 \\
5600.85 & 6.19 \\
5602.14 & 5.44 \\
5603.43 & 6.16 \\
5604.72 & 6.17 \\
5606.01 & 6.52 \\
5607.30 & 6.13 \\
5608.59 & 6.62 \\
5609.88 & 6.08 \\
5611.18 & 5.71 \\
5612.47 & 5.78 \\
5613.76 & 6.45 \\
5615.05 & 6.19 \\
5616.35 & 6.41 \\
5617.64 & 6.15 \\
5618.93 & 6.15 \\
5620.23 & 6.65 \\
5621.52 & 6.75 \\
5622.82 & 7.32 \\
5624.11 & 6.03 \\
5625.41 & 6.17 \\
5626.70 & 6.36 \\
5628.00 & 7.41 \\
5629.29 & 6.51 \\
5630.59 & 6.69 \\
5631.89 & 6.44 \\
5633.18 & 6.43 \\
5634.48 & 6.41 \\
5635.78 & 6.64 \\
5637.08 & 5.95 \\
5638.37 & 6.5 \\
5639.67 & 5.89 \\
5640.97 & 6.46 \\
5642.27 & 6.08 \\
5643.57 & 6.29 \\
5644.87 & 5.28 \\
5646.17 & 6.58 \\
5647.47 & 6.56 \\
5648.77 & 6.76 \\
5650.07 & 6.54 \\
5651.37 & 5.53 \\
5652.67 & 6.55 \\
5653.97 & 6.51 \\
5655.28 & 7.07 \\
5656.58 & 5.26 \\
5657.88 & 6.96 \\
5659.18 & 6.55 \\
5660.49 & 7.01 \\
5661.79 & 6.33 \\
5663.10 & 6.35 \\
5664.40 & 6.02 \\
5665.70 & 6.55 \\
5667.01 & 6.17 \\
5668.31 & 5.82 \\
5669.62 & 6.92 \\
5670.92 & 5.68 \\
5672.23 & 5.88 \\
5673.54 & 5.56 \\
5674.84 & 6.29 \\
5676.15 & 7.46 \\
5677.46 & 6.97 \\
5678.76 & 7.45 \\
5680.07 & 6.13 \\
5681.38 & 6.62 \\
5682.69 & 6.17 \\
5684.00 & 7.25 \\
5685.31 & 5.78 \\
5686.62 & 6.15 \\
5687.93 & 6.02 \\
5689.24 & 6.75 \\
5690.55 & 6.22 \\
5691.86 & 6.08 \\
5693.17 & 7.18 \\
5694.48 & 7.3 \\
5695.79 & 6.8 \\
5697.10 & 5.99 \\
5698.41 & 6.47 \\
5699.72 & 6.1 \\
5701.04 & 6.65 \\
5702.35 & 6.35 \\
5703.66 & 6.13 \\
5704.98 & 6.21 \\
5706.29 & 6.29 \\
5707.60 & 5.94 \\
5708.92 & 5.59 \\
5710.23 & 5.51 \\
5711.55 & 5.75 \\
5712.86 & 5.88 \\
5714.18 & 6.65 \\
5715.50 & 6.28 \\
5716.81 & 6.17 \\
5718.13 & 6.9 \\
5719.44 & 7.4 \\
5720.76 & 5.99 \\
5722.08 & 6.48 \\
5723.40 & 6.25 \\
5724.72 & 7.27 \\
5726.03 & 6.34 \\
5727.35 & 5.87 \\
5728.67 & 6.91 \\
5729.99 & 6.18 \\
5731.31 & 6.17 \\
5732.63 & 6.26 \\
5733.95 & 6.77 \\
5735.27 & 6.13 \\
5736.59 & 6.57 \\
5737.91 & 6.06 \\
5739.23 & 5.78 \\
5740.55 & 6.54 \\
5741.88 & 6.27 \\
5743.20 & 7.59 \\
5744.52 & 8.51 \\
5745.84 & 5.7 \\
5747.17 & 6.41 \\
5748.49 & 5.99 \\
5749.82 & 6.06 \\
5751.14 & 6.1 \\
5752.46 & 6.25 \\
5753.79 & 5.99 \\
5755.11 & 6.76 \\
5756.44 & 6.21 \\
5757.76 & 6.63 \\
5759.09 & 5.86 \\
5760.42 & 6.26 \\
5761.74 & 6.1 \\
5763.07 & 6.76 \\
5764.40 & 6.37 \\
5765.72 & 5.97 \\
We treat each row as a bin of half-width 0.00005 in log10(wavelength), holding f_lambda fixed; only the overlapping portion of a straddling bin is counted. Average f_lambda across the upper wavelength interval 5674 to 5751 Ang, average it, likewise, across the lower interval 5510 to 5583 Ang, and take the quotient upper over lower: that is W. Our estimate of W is 1.01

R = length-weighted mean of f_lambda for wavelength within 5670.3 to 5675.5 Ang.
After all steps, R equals 5.85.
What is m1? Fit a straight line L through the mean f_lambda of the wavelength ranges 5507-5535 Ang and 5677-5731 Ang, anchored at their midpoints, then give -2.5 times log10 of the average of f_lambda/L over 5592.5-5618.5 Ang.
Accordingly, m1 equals 0.04 mag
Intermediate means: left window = 6.47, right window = 6.4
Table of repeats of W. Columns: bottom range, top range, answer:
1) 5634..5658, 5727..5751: 1.02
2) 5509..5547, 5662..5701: 1.02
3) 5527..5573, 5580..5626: 0.99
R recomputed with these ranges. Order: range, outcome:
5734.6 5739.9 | 6.14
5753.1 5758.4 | 6.4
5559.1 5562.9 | 6.06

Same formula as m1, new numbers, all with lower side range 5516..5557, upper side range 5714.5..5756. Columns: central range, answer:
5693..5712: 0.03 mag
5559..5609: 0.03 mag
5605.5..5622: 0.02 mag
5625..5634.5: -0.03 mag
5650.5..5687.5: 0.01 mag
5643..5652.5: 0.03 mag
